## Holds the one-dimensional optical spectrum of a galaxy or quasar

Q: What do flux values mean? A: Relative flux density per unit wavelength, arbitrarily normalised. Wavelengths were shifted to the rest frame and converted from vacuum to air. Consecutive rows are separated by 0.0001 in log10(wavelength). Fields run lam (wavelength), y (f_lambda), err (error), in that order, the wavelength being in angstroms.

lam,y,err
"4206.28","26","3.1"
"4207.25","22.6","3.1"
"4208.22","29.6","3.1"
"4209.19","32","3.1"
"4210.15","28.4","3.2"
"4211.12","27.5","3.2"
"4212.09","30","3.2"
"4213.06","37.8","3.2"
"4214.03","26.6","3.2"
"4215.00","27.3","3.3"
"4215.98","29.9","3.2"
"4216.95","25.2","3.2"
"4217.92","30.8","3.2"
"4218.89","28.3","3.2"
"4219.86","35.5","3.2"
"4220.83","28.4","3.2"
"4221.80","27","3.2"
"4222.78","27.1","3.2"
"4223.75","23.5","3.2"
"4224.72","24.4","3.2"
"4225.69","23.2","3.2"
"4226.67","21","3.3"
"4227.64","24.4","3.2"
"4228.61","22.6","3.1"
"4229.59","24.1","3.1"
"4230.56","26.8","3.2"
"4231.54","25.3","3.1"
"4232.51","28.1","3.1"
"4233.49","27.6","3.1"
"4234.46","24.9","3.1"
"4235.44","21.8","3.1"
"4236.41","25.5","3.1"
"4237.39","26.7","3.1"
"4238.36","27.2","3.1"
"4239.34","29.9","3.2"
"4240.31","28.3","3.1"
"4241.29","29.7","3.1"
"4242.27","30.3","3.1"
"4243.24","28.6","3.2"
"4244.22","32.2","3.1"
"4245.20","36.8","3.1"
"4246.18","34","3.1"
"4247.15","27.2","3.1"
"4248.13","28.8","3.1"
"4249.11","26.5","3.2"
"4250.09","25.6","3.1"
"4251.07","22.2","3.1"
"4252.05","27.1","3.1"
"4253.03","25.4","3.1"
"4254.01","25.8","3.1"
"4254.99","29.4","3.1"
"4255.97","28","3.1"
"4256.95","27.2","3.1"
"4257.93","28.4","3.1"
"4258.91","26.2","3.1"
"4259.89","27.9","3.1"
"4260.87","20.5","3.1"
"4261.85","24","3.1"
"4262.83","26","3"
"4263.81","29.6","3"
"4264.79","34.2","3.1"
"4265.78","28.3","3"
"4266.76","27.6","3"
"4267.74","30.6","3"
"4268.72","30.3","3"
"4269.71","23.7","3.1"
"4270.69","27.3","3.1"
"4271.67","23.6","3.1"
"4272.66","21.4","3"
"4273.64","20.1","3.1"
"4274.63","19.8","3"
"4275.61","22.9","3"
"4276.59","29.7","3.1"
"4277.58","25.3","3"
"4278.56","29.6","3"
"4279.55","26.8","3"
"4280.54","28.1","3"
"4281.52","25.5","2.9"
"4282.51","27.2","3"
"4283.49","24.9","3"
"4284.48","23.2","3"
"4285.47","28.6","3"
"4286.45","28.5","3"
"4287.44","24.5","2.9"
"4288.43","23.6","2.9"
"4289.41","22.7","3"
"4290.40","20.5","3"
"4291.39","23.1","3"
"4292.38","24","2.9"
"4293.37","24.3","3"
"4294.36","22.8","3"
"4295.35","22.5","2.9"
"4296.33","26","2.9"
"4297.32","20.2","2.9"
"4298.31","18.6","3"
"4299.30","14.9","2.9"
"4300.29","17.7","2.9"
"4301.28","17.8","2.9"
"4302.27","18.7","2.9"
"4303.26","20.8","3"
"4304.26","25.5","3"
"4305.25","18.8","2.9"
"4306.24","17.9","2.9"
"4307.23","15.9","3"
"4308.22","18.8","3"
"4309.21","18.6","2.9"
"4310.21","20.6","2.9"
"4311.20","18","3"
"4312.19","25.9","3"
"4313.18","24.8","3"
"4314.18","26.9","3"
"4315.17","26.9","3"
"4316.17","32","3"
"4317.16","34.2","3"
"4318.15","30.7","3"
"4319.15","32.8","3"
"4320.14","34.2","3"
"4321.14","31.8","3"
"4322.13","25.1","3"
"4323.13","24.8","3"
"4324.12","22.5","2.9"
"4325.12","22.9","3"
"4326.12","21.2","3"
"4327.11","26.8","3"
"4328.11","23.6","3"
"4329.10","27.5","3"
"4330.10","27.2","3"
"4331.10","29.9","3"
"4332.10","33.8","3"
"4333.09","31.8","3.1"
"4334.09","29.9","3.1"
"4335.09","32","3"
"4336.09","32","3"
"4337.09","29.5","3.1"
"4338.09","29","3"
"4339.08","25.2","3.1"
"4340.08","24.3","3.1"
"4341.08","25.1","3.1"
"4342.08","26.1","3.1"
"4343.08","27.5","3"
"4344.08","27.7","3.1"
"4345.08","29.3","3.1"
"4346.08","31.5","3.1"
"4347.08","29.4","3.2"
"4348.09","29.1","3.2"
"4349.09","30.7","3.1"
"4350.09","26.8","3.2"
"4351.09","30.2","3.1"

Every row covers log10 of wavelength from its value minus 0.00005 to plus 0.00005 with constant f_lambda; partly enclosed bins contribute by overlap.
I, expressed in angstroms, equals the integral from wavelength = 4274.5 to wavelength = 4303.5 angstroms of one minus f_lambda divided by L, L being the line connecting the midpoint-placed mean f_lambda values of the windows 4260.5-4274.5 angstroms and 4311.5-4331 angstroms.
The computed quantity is 3.4 angstroms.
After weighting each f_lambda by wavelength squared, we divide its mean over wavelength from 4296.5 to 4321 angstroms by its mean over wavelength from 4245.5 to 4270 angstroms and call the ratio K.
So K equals 0.86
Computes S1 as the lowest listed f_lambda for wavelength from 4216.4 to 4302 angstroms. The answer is 14.9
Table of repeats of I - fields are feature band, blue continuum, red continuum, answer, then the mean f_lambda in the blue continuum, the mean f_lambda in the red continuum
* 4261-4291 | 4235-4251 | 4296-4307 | -3.1 angstroms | 28.6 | 19.5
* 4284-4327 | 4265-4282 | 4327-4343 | 5.8 angstroms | 26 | 28.4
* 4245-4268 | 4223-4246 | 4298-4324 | -1.6 angstroms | 26.8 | 23.6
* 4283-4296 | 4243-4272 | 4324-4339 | 1.8 angstroms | 27.8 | 28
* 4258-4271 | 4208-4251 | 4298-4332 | -0.6 angstroms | 27.8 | 24.1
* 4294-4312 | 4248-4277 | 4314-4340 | 5.2 angstroms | 26.2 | 28.6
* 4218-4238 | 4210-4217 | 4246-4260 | 1.8 angstroms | 29.3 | 27.1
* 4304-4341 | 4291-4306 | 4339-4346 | -3.2 angstroms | 21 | 26.8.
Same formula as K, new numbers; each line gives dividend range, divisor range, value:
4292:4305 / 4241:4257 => 0.75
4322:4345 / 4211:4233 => 1.06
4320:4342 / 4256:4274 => 1.07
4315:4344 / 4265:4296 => 1.15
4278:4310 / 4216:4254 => 0.85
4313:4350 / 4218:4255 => 1.09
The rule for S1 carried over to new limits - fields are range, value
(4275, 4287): 22.9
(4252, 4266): 20.5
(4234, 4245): 21.8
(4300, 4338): 15.9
